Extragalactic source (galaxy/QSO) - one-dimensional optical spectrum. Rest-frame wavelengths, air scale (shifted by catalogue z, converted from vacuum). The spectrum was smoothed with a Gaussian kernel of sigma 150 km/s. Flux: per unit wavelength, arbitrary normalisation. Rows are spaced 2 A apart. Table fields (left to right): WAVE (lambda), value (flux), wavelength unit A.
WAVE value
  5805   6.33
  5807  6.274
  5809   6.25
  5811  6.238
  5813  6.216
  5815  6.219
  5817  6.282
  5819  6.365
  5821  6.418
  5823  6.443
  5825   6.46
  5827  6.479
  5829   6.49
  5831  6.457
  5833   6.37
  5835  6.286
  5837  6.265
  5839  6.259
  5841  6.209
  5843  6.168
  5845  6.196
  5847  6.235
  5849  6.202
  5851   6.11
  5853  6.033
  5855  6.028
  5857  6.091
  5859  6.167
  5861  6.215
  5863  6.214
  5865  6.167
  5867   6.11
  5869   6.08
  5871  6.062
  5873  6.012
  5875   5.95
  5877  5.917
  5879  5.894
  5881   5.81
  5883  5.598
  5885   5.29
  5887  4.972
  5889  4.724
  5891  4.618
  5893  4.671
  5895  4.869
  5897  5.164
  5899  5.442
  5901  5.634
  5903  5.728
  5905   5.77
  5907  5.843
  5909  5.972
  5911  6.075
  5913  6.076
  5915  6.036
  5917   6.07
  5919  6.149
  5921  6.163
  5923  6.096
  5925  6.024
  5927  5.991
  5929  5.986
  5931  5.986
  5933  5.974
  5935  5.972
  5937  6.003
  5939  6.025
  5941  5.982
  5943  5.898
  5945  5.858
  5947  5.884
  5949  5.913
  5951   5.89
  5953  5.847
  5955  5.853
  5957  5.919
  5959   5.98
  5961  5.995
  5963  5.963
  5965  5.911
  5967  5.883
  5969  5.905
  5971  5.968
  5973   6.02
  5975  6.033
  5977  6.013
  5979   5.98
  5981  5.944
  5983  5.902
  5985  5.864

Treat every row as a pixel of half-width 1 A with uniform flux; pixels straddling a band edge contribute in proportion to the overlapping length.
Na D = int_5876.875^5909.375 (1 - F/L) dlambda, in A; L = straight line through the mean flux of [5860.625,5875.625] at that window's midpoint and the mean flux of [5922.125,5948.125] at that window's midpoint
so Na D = 3.6 A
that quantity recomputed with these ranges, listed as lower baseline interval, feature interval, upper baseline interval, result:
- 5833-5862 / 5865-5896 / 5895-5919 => 2.3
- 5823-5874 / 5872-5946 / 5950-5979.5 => 4.1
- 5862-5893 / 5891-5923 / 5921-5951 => 0.7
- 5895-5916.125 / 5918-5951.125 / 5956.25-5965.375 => -0.8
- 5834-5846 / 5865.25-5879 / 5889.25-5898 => -1.6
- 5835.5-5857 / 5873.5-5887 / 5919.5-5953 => 0.9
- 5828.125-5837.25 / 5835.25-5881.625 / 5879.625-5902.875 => -2.0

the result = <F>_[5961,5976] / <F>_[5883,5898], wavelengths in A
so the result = 1.2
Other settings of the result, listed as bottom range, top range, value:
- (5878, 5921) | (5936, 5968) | 1.07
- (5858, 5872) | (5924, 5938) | 0.97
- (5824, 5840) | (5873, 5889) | 0.88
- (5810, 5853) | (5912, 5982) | 0.95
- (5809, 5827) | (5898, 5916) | 0.92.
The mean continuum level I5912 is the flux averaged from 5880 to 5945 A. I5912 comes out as 5.71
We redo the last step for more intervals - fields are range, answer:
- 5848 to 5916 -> 5.75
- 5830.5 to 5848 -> 6.27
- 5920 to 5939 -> 6.02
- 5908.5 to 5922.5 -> 6.08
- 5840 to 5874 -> 6.14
